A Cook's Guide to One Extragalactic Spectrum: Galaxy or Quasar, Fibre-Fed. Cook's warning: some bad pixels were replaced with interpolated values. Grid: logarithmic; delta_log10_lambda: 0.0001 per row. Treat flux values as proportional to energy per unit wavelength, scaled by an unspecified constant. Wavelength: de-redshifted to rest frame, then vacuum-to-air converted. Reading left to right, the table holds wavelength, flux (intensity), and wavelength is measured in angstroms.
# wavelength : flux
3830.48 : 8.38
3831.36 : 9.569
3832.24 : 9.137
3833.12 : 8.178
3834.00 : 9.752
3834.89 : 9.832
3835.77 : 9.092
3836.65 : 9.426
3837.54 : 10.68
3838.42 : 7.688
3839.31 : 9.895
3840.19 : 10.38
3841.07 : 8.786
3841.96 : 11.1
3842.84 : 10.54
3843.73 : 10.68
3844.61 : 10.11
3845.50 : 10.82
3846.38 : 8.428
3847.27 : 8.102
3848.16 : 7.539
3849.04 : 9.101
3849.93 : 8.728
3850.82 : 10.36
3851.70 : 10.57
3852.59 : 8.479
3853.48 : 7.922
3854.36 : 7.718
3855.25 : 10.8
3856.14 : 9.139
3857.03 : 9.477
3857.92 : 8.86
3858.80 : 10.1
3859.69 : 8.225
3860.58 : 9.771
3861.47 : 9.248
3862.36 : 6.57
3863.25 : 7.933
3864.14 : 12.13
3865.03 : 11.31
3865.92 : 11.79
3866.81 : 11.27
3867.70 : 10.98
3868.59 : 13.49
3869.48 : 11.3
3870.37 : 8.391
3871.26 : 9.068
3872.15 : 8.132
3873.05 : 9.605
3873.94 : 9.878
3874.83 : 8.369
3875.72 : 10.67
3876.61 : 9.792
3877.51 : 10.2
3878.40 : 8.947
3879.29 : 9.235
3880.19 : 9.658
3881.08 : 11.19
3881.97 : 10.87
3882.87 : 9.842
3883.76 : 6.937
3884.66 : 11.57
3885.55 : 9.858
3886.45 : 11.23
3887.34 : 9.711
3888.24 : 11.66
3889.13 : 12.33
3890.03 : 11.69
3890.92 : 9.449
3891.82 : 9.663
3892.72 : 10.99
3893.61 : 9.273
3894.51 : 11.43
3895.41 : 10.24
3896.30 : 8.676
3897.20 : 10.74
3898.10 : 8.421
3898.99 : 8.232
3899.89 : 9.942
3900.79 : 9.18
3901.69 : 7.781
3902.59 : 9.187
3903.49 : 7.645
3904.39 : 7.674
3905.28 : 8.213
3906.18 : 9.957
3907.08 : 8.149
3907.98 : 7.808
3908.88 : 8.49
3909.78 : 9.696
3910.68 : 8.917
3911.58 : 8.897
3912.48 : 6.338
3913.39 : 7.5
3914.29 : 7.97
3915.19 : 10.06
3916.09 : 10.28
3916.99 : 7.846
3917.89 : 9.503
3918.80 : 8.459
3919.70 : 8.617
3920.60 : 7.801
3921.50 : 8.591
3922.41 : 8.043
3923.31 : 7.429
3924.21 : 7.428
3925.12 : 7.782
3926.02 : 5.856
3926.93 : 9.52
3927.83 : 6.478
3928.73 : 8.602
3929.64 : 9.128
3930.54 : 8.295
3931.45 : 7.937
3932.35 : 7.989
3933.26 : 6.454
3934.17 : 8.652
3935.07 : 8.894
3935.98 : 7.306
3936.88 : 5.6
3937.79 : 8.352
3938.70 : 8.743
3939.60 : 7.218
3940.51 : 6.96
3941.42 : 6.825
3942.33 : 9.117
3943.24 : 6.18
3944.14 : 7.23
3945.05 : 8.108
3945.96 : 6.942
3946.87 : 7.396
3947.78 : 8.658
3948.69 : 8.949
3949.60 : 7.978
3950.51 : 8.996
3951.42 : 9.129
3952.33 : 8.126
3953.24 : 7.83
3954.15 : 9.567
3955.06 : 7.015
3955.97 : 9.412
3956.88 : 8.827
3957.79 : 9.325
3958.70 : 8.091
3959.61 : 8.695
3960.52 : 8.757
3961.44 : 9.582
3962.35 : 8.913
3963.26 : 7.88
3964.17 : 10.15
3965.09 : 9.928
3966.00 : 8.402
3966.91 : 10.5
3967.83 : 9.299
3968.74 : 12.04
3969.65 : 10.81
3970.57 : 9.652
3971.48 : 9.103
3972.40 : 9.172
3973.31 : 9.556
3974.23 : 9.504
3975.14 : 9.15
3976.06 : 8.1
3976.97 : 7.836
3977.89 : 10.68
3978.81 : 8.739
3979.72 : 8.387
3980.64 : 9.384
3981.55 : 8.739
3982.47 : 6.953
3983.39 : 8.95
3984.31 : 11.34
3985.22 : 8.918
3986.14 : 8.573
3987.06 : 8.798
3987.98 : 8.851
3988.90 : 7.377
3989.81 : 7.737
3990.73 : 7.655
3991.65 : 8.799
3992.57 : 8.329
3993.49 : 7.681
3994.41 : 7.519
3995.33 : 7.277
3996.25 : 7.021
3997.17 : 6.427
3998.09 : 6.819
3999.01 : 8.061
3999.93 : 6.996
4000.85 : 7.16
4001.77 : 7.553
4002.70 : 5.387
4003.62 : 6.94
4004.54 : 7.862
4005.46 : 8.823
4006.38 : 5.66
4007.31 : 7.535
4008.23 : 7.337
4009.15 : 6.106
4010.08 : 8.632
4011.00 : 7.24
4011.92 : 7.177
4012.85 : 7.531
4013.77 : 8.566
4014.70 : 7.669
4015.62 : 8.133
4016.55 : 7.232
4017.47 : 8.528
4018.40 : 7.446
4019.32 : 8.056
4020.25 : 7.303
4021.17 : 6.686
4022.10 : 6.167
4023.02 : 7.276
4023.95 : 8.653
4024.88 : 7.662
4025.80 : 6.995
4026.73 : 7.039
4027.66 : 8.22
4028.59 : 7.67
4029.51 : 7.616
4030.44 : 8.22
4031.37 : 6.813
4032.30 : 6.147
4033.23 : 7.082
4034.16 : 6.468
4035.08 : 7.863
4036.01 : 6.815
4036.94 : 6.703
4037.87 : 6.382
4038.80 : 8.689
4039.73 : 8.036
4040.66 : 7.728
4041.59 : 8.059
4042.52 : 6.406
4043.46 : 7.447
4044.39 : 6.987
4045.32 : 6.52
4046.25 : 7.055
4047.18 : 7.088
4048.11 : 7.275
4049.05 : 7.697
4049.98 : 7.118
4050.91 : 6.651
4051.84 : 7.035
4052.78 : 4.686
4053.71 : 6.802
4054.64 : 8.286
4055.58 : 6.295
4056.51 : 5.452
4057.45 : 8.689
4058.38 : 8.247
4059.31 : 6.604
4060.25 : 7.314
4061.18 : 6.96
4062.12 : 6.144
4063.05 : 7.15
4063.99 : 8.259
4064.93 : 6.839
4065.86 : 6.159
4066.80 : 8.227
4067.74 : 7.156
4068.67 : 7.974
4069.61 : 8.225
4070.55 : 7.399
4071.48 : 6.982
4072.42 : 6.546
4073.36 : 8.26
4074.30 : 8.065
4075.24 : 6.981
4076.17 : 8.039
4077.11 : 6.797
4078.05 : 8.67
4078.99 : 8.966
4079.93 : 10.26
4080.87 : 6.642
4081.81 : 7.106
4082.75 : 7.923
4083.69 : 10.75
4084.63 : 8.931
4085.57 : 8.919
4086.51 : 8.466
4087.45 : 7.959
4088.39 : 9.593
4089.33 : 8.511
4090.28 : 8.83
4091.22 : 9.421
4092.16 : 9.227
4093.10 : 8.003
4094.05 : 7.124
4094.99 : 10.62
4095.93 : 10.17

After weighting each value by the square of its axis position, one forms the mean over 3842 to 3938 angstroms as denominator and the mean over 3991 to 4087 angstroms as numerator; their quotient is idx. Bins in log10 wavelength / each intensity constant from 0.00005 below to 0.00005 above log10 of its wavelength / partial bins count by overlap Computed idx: 0.87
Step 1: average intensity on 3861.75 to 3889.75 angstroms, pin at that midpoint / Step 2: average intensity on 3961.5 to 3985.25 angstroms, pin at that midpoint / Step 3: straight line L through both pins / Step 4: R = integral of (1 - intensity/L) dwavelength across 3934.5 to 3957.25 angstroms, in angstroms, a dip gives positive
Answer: 3.7 angstroms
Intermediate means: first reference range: 10.1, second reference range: 9.33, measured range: 7.98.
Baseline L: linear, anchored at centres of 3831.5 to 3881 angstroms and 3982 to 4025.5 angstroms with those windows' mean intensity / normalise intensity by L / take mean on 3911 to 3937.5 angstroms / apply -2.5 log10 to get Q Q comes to 0.09 mag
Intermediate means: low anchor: 9.6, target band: 8.05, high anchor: 7.66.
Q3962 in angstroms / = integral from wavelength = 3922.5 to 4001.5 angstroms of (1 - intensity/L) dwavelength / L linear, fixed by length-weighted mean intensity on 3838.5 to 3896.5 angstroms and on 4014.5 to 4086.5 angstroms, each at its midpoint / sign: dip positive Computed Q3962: 2.2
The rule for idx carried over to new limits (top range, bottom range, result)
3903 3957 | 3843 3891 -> 0.85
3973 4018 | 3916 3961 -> 1.02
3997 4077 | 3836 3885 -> 0.82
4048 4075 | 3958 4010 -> 0.89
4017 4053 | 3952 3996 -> 0.84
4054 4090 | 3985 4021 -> 1.06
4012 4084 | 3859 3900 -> 0.81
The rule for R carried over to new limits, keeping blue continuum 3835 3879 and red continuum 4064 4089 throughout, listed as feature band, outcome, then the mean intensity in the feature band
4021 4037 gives 2.1 angstroms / 7.25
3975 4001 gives 1.3 angstroms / 8.22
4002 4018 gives 2.0 angstroms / 7.43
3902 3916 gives 1.2 angstroms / 8.48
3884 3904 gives -1.2 angstroms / 9.91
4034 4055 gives 2.8 angstroms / 7.13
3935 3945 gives 1.7 angstroms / 7.46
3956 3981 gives -1.4 angstroms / 9.28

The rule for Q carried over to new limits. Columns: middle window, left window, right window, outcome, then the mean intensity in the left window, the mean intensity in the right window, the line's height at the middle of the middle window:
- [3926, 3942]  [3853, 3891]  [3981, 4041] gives 0.146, 9.92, 7.6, 8.88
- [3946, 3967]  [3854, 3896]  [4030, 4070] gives -0.007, 10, 7.15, 8.67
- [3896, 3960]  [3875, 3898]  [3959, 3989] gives 0.178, 10.2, 9.19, 9.71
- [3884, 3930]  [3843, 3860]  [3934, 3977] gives -0.011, 9.25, 8.6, 8.9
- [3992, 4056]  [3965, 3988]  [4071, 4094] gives 0.211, 9.28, 8.3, 8.84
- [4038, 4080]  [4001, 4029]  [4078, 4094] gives 0.119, 7.43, 8.67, 8.2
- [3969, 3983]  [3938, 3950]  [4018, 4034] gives -0.198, 7.72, 7.34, 7.57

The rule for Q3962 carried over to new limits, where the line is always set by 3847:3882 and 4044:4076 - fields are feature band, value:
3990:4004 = 1.1 angstroms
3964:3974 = -1.9 angstroms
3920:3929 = 1.1 angstroms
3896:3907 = 0.4 angstroms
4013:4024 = 0.1 angstroms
